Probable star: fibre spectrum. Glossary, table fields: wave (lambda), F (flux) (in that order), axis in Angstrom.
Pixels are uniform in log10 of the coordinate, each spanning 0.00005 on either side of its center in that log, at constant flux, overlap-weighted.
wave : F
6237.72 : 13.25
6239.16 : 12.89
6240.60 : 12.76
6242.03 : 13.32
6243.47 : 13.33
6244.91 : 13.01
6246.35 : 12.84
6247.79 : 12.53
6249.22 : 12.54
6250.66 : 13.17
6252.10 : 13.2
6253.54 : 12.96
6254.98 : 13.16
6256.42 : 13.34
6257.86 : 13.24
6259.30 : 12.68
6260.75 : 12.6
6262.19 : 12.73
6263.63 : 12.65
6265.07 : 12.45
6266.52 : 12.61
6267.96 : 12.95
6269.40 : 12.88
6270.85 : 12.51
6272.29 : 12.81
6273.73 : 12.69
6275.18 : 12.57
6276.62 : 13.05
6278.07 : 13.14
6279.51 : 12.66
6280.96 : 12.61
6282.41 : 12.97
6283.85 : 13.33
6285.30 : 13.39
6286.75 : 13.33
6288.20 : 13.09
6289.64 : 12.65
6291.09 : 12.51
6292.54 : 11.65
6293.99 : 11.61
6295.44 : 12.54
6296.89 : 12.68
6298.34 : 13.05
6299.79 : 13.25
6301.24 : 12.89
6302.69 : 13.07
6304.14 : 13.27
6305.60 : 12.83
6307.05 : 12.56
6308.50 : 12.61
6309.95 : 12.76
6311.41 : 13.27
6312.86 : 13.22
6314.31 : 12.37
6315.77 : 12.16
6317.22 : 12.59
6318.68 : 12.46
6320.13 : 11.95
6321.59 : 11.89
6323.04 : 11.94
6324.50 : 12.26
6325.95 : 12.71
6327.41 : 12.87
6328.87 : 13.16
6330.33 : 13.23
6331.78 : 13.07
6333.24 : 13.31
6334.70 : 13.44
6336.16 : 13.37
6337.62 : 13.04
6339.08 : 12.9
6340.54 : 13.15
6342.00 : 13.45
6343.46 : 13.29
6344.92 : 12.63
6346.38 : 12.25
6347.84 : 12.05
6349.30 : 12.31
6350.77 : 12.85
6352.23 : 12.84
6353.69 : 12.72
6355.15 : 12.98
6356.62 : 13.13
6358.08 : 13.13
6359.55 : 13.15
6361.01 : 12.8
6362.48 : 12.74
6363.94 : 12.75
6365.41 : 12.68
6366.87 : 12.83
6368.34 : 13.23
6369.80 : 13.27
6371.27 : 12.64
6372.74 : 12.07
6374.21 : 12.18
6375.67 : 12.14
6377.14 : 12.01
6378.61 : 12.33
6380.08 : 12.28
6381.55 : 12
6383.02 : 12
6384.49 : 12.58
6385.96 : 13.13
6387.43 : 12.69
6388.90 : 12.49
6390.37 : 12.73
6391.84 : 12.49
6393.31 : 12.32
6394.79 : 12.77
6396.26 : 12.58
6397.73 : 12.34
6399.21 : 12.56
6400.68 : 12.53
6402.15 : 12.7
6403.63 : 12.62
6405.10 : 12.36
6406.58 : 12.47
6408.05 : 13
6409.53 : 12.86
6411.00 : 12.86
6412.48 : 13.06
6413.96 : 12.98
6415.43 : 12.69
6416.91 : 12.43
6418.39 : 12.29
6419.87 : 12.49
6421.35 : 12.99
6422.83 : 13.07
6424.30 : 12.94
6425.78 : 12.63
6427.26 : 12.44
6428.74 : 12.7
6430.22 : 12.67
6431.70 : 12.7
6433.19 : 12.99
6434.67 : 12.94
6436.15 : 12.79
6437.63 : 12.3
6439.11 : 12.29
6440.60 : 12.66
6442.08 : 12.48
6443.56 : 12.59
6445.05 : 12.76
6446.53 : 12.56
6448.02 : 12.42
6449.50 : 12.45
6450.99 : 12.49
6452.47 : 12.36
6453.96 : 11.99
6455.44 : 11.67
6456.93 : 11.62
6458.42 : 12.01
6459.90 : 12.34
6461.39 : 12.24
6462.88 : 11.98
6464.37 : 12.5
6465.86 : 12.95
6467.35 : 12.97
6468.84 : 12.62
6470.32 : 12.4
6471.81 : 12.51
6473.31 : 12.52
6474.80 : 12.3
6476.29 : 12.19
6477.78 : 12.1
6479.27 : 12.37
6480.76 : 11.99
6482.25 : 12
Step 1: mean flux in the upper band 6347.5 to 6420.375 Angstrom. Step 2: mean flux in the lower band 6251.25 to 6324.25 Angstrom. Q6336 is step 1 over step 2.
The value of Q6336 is 0.99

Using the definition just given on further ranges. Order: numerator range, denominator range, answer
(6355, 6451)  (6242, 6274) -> 0.98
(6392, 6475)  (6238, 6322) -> 0.98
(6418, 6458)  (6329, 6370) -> 0.97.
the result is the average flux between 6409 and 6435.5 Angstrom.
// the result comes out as 12.8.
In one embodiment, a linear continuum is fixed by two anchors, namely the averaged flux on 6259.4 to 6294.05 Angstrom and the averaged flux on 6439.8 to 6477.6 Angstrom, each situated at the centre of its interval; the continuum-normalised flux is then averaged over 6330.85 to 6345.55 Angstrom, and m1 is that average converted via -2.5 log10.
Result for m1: -0.05 mag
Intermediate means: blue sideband 12.7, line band 13.2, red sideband 12.4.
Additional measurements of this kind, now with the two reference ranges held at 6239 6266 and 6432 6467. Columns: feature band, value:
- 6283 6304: 0.000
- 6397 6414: -0.013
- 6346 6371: -0.014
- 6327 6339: -0.039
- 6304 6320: 0.007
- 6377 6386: 0.026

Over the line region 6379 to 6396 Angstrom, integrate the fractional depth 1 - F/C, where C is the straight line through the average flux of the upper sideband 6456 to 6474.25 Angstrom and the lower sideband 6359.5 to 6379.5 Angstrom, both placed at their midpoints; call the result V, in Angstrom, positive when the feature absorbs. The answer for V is 0.1 Angstrom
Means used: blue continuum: 12.6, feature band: 12.5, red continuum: 12.4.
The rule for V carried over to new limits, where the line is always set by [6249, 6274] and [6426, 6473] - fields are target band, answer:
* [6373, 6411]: 0.28 Angstrom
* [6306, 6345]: -0.27 Angstrom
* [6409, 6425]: -0.33 Angstrom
